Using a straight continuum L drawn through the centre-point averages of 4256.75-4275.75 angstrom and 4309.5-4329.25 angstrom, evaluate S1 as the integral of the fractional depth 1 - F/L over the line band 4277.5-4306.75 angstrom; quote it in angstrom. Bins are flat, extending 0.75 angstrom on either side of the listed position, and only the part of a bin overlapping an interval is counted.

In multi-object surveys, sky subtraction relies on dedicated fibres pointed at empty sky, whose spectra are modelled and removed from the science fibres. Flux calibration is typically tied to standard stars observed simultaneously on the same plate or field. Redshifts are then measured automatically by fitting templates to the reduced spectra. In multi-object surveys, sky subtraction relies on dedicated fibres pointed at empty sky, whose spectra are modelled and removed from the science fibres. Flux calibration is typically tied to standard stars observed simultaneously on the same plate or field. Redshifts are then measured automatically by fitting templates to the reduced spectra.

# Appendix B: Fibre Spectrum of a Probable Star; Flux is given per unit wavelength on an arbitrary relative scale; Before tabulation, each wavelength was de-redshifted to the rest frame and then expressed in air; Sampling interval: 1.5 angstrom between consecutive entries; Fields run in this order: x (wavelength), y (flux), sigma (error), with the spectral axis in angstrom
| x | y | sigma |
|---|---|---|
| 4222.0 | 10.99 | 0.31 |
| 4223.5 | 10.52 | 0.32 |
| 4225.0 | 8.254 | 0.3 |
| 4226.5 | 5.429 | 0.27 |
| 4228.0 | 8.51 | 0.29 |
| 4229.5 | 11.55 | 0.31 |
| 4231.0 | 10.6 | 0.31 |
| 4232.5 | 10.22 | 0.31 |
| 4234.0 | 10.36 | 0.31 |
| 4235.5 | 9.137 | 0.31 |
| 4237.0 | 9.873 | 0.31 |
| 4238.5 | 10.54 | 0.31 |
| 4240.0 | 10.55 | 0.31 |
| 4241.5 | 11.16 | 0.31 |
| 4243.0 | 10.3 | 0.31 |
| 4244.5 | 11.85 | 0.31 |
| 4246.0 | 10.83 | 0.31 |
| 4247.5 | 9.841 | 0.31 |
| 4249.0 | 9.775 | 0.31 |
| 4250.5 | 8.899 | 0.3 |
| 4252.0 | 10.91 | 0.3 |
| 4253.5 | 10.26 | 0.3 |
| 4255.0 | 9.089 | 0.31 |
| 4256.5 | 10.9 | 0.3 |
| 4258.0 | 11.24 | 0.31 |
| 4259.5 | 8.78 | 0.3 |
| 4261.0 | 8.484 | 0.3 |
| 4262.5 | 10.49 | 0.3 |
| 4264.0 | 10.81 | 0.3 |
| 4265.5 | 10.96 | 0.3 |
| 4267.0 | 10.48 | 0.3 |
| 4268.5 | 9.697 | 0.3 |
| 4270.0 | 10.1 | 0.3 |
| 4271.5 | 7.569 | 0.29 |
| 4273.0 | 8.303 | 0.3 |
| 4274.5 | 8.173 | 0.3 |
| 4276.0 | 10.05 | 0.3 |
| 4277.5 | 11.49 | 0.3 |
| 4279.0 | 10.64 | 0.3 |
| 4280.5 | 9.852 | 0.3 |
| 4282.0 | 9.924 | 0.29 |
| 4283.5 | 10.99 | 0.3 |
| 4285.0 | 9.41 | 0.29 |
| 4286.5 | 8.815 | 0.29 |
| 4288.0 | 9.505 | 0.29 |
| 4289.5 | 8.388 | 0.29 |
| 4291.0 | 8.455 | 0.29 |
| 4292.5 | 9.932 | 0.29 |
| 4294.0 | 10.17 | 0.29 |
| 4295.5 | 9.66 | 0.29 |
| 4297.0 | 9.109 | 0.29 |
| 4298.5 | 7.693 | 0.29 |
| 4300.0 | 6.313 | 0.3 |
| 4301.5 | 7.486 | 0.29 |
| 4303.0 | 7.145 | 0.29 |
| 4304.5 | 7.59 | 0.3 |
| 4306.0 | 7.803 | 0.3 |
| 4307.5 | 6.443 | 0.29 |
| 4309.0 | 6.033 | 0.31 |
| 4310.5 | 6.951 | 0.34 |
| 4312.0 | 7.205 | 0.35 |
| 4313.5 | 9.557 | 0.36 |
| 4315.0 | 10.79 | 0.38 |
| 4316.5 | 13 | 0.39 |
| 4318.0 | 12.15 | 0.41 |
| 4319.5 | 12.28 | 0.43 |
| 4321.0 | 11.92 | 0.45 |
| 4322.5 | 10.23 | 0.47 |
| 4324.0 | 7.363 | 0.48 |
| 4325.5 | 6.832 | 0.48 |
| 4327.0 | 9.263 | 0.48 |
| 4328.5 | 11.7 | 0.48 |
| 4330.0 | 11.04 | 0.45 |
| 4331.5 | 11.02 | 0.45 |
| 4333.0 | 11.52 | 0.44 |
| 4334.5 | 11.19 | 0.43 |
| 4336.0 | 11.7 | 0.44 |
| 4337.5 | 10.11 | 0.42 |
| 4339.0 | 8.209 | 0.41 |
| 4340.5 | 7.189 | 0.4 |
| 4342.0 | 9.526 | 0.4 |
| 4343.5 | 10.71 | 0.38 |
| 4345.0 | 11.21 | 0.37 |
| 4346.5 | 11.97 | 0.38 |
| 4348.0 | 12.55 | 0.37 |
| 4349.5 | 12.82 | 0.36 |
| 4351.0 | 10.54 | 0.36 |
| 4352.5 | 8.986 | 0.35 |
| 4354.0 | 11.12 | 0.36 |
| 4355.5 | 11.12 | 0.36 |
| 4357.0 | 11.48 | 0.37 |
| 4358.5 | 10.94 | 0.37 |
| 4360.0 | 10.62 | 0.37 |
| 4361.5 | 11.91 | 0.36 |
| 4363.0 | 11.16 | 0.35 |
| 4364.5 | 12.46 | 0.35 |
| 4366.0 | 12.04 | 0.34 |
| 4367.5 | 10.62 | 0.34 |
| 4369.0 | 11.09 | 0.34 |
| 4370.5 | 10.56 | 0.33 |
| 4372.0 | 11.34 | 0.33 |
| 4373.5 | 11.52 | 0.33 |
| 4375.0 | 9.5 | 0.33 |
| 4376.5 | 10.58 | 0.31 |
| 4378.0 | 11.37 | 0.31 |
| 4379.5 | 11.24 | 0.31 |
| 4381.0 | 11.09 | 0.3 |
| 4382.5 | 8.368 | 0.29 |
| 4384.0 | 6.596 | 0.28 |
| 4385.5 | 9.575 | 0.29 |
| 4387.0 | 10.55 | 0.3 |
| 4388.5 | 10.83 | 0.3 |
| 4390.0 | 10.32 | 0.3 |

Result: 2.4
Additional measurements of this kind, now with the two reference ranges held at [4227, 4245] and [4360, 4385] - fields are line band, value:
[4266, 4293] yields 2.3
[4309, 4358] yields 1.1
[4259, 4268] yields 0.3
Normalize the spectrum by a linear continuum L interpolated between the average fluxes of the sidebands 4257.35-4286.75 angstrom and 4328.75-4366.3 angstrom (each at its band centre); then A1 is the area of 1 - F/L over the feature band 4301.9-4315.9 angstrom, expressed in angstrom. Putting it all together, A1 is 3.5 angstrom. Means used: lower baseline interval 9.82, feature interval 7.77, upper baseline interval 10.9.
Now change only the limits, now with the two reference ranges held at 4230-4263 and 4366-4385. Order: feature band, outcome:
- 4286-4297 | 1.06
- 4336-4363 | -0.91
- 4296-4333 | 4.32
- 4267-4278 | 0.93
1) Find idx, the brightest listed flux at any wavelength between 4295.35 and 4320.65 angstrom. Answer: 13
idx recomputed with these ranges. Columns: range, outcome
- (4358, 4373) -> 12.46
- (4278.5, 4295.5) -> 10.99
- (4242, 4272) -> 11.85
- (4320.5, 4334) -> 11.92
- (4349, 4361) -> 12.82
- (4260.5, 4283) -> 11.49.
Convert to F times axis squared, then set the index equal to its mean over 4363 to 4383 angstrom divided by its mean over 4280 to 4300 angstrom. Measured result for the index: 1.2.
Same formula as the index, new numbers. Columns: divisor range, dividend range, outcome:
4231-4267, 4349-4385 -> 1.11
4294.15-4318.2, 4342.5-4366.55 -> 1.38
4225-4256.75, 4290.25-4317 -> 0.86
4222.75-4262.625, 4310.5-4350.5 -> 1.09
